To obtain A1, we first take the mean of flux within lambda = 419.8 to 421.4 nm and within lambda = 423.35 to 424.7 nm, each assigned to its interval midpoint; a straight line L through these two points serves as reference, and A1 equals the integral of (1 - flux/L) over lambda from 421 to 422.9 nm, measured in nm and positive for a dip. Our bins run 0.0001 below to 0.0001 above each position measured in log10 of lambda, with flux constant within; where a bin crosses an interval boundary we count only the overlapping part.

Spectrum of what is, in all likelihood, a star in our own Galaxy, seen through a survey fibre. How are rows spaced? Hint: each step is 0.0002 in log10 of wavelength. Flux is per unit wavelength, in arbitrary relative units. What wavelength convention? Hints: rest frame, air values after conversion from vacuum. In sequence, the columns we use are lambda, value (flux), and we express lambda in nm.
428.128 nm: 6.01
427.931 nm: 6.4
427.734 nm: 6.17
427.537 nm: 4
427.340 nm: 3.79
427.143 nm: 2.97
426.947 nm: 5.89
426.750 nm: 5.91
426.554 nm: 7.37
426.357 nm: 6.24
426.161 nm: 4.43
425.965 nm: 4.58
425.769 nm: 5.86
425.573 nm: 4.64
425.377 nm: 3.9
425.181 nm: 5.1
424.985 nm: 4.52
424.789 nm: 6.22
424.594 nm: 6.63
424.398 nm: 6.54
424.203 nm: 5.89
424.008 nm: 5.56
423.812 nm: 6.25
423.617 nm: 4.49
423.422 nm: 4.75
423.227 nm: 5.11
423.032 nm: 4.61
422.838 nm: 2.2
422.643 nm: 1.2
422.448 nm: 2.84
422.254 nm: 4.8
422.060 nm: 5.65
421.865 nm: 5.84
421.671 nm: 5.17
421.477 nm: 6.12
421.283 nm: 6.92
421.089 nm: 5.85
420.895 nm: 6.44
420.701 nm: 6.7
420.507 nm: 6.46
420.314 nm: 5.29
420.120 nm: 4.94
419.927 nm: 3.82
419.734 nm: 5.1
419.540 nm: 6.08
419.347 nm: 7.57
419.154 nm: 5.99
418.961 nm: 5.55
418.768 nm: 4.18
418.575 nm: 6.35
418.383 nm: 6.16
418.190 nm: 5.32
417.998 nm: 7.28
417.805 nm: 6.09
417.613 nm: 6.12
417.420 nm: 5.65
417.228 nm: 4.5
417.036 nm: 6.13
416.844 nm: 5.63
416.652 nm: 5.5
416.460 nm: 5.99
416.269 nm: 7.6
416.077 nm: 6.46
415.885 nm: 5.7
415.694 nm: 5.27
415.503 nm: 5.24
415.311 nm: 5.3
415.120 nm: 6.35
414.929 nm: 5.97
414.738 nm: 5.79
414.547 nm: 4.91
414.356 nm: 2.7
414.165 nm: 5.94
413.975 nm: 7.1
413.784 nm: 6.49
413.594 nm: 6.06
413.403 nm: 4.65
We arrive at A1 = 0.36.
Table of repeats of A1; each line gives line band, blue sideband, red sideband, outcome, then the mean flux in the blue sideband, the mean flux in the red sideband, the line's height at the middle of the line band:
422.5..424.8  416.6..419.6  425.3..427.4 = 0.199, 5.89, 5.09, 5.35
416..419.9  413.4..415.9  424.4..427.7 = -0.334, 5.56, 5.19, 5.45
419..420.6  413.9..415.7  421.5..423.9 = -0.274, 5.45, 4.46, 4.82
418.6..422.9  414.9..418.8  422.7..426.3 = 0.163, 5.87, 5.04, 5.45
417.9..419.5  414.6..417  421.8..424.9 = -0.158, 5.89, 4.9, 5.51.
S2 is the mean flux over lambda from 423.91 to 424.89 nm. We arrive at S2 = 6.16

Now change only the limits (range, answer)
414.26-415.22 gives 5.15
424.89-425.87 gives 4.8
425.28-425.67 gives 4.27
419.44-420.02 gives 5.02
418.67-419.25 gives 5.24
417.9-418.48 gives 6.26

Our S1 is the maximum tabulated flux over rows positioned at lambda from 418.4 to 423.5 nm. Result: 7.57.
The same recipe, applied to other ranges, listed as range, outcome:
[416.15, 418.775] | 7.6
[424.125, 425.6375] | 6.63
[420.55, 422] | 6.92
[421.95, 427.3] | 7.37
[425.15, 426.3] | 5.86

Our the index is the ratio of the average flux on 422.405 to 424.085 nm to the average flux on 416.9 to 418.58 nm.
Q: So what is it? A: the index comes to 0.70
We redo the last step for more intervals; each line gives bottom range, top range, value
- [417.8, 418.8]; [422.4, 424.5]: 0.76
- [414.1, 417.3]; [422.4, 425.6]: 0.85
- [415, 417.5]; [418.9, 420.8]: 0.99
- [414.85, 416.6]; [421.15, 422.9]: 0.77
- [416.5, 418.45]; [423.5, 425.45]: 0.95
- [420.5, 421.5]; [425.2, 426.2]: 0.74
